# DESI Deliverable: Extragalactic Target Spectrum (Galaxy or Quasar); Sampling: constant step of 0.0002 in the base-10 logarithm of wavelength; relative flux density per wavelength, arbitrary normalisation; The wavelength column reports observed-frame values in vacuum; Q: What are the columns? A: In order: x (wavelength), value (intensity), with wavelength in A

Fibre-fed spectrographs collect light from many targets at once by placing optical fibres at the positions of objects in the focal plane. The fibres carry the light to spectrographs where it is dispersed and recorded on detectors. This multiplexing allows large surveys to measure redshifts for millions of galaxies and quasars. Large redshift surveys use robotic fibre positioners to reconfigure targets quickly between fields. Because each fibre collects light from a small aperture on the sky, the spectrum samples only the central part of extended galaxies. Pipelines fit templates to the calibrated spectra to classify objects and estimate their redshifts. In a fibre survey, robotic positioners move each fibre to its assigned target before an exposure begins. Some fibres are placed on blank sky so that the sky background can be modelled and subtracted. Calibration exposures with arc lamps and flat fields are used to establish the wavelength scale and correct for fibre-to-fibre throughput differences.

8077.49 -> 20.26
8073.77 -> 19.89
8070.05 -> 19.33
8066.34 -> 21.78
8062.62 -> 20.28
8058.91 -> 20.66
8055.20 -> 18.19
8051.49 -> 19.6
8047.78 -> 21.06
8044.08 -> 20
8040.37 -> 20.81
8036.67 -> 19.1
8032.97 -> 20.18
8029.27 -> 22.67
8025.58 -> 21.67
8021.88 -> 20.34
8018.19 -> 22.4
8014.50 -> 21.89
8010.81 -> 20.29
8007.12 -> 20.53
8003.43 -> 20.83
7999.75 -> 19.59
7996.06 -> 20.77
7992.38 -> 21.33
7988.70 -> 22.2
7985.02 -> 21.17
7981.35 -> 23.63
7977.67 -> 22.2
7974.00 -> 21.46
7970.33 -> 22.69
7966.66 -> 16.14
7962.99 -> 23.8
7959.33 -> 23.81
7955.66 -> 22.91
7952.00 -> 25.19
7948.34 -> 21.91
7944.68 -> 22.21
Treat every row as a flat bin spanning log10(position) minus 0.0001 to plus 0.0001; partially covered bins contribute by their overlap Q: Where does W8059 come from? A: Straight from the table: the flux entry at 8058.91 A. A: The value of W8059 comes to 20.66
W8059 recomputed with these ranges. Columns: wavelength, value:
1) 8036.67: 19.1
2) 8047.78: 21.06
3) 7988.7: 22.2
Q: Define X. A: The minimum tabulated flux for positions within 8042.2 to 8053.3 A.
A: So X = 19.6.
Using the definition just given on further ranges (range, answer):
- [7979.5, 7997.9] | 20.77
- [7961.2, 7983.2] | 16.14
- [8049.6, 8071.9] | 18.19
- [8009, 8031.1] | 20.29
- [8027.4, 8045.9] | 19.1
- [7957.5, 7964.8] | 23.8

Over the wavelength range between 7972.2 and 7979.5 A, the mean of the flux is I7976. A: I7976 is 21.8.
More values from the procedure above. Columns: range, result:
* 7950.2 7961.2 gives 24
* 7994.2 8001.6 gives 20.2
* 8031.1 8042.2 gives 20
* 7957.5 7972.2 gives 21.6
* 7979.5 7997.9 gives 21.8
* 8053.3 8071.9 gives 20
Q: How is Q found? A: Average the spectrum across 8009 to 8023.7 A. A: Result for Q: 21.2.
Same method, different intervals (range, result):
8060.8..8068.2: 21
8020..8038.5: 20.8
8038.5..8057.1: 19.9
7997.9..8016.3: 20.6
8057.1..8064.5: 20.5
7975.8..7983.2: 22.9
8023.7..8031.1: 22.2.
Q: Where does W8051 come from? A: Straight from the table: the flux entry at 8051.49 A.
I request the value 19.6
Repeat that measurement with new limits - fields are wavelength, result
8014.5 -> 21.89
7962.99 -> 23.8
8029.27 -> 22.67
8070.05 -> 19.33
